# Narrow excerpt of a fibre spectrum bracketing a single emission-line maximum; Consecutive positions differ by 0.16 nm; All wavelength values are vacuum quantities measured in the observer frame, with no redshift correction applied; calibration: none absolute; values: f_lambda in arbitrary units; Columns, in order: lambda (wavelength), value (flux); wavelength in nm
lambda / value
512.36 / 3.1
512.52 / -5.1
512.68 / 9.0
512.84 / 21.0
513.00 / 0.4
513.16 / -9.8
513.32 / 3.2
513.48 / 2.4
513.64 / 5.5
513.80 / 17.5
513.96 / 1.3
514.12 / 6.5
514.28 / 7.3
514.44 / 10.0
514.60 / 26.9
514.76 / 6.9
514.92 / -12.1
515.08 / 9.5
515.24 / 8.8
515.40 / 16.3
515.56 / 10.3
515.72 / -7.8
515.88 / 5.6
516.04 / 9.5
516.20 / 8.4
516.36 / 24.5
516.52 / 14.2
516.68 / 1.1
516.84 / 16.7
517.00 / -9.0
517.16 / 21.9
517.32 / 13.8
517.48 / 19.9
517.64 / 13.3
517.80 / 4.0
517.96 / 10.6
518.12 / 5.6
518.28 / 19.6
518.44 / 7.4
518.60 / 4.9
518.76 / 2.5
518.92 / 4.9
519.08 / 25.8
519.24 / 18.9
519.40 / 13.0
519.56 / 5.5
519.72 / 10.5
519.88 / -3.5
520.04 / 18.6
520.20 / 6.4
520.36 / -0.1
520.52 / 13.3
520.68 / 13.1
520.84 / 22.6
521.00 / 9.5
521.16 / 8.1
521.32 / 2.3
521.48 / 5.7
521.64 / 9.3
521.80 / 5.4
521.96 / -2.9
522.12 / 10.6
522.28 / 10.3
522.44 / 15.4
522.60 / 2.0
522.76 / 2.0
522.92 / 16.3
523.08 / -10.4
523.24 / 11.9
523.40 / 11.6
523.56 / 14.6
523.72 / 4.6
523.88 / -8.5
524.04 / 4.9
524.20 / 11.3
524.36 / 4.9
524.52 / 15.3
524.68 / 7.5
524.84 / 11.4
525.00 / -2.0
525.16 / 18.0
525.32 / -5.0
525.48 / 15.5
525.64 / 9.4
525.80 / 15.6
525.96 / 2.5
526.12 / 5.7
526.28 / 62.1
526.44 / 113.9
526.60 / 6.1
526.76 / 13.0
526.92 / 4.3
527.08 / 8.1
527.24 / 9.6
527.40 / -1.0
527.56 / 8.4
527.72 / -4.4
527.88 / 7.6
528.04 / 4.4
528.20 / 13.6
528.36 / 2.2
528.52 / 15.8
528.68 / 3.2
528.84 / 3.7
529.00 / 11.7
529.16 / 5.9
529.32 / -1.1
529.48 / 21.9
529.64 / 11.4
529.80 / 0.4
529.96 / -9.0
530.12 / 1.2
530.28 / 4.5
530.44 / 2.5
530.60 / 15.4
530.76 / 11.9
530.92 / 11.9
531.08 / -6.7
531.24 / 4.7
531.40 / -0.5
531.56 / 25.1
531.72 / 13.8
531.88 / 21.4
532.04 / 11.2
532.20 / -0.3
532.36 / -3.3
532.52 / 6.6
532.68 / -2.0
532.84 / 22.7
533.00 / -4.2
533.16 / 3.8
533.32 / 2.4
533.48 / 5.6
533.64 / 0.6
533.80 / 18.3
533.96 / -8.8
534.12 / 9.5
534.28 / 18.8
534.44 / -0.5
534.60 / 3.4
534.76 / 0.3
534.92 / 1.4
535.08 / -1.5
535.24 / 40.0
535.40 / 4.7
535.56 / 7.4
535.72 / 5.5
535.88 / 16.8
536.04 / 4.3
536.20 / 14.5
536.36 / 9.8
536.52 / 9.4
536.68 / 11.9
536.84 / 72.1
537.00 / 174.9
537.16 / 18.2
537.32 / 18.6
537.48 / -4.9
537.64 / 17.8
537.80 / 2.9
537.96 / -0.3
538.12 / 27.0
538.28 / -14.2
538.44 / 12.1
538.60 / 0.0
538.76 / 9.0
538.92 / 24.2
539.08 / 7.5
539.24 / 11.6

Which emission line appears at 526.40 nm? Hbeta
